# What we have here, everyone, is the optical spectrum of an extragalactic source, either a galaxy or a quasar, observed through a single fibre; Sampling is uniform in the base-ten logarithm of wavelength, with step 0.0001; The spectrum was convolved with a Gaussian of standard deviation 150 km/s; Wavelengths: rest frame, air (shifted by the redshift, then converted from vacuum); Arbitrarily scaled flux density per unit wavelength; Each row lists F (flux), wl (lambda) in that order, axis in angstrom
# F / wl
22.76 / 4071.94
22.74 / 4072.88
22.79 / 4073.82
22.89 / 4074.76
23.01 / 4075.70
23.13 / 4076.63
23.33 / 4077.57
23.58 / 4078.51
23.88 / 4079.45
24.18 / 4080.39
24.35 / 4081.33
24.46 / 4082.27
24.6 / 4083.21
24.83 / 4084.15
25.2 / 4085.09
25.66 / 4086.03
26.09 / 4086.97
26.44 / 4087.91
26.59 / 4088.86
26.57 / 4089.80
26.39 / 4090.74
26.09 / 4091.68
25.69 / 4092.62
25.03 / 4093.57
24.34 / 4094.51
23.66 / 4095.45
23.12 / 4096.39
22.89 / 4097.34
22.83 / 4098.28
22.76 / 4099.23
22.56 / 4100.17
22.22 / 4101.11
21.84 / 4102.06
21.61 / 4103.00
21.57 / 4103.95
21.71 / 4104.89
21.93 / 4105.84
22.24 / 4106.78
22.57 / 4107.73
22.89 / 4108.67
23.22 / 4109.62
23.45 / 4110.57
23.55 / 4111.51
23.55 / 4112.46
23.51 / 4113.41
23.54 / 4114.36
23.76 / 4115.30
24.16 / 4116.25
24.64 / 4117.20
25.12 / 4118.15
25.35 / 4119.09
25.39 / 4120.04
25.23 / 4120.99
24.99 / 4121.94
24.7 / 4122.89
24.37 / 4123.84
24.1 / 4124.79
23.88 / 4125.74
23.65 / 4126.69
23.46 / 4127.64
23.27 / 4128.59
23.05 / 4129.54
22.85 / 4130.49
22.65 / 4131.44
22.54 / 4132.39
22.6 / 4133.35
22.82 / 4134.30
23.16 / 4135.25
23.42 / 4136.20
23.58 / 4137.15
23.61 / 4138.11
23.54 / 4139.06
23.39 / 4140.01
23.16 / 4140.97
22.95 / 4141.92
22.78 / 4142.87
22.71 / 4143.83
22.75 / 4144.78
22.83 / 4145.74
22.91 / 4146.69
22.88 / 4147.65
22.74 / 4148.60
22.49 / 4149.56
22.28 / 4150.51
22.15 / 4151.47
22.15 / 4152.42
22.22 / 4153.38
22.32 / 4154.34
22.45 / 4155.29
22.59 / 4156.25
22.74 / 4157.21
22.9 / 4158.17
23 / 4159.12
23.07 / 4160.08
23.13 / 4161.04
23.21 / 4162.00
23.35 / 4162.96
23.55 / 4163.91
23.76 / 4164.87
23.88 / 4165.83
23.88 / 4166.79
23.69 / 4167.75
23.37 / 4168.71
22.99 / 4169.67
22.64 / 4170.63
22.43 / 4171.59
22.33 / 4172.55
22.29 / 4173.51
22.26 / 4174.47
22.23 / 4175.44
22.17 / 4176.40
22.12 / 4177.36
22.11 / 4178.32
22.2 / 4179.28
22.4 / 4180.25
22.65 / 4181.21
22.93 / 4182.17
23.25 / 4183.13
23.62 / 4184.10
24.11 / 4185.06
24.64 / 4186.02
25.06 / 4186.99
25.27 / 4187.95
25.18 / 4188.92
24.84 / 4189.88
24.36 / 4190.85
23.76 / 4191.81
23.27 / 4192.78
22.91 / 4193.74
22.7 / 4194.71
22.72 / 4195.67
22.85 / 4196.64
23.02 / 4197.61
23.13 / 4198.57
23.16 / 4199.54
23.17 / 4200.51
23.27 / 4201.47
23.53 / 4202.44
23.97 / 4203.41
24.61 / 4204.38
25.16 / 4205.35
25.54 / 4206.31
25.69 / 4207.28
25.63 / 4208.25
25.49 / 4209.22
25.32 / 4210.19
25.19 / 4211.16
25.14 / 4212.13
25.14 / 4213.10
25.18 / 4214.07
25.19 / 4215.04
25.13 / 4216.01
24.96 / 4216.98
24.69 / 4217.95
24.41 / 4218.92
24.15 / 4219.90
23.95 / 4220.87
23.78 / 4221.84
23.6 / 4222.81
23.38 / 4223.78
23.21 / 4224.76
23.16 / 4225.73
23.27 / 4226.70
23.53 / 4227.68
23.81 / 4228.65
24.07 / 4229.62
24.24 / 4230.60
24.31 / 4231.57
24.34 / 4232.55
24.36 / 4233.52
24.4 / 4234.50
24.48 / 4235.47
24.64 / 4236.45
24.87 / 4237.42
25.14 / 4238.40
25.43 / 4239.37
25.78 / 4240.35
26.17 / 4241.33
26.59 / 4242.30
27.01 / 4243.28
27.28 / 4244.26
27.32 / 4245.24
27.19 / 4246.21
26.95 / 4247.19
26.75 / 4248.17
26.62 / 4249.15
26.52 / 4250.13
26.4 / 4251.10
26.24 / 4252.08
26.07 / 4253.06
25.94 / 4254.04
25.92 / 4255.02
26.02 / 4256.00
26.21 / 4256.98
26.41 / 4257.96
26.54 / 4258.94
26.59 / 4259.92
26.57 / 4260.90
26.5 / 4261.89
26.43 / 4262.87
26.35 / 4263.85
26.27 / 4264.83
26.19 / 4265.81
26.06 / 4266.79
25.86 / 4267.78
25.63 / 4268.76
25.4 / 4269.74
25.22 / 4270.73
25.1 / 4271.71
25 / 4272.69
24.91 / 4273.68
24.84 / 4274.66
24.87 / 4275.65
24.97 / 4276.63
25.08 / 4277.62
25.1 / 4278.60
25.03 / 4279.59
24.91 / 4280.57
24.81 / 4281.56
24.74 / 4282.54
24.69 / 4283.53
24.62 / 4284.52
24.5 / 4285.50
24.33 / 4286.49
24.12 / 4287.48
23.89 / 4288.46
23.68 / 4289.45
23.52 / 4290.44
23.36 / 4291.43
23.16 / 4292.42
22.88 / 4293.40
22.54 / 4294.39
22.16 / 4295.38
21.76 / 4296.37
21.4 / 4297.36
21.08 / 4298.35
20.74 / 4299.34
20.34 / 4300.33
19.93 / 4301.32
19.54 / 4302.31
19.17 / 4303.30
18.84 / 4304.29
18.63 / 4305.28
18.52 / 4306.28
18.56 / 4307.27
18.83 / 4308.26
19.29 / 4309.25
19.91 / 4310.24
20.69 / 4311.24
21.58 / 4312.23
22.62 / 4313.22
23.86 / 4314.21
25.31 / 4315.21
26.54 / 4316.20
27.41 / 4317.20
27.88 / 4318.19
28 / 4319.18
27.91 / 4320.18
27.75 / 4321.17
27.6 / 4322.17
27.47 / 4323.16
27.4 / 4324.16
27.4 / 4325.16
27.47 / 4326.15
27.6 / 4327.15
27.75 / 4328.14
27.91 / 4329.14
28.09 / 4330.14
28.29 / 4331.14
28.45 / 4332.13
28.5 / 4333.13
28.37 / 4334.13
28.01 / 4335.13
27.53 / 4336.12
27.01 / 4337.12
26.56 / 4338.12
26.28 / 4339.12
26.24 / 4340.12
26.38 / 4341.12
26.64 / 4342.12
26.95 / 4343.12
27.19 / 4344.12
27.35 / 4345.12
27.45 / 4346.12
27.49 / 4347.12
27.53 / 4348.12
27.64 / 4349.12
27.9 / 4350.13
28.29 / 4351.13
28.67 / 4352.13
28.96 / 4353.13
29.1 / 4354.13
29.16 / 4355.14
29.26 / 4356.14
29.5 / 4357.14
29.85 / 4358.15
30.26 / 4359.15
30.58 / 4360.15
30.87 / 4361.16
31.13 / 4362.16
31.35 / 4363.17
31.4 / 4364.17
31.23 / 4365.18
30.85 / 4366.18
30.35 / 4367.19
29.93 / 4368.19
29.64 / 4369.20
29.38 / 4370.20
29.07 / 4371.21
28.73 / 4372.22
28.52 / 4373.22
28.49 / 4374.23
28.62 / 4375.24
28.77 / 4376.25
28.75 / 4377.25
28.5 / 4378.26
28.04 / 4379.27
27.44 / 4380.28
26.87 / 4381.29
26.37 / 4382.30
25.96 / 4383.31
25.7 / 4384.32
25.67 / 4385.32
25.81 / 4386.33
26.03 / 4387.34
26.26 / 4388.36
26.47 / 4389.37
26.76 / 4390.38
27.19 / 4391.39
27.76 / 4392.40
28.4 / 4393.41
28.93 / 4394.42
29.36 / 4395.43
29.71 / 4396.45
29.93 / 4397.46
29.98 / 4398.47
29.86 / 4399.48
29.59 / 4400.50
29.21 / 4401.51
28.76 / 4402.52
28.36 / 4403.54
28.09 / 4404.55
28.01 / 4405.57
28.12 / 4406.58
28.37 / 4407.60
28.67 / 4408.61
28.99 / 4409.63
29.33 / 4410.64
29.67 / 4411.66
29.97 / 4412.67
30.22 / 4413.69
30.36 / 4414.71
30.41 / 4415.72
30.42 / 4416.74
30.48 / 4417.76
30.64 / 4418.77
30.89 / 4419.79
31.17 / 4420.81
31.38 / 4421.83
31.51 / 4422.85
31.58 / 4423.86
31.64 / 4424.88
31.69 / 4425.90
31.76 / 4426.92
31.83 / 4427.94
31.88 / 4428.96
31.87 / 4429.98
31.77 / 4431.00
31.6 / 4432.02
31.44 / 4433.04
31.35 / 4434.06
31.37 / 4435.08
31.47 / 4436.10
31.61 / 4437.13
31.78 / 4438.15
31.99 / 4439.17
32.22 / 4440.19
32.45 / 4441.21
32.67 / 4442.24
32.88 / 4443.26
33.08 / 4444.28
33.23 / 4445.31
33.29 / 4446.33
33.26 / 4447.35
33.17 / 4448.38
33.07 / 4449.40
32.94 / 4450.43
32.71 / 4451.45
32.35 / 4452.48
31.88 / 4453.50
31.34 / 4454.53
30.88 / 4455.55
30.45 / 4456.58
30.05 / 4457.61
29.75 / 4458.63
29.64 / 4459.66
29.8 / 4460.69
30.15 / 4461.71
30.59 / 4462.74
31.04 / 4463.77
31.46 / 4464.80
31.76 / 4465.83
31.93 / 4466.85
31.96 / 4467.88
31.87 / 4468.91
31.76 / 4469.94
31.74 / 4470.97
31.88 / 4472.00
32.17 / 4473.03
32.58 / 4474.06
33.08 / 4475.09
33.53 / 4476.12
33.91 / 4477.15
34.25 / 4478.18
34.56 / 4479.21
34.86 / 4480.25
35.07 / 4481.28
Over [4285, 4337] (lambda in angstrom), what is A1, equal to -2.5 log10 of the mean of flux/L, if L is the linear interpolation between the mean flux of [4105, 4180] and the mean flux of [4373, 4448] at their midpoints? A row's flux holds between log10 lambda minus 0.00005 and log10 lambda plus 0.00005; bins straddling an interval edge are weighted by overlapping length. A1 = 0.14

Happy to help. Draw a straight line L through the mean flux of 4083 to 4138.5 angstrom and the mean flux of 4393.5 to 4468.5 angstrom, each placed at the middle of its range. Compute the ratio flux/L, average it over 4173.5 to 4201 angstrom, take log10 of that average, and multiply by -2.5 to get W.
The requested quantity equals 0.10 mag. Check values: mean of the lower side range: 23.8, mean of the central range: 23.3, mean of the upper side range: 30.9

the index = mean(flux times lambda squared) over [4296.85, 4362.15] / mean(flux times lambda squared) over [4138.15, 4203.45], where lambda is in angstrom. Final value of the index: 1.21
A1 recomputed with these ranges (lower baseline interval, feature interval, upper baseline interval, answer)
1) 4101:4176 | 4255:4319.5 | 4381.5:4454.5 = 0.132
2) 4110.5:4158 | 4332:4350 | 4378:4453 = 0.039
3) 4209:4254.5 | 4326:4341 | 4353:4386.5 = 0.015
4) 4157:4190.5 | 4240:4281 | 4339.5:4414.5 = -0.022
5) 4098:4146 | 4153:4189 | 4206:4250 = 0.047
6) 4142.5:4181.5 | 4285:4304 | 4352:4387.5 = 0.199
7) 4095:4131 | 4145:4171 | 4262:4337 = 0.034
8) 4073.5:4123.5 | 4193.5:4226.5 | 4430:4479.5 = 0.098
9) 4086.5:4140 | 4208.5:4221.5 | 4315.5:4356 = 0.027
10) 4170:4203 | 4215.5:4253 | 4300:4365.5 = -0.037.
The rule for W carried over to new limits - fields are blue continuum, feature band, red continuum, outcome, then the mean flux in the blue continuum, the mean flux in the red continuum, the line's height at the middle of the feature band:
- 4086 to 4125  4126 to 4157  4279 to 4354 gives 0.06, 24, 24.9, 24.1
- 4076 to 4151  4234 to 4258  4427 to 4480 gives 0.03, 23.7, 32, 26.9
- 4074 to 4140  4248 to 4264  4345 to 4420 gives 0.01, 23.8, 28.8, 26.5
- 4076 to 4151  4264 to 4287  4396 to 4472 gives 0.09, 23.7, 31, 27.4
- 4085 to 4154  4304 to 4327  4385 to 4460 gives 0.17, 23.6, 30.4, 28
